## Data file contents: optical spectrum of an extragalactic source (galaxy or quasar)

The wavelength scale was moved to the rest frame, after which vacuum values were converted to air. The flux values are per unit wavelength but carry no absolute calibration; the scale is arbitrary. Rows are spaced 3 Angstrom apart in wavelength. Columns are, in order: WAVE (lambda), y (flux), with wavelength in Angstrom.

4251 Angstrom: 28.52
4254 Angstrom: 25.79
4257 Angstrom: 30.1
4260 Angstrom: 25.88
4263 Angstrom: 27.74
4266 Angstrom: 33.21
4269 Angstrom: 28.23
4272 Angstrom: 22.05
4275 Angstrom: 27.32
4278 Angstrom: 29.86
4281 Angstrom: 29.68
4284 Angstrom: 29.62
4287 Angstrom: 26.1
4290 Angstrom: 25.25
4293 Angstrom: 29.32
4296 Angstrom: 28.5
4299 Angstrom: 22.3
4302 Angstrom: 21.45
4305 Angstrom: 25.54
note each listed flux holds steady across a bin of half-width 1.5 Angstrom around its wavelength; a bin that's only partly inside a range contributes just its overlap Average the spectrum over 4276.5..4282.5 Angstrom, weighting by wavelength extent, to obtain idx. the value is 29.8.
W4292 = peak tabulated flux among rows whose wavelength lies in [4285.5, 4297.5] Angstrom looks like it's 29.32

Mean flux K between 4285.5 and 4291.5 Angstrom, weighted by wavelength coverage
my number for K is 25.7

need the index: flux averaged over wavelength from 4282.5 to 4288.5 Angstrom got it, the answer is 27.9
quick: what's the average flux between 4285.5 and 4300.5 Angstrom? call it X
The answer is 26.3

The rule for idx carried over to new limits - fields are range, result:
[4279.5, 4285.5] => 29.6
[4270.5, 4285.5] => 27.7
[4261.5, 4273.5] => 27.8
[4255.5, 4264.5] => 27.9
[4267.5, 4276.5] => 25.9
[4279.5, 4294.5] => 28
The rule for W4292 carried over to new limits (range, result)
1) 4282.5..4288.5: 29.62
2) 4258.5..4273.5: 33.21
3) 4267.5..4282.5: 29.86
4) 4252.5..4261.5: 30.1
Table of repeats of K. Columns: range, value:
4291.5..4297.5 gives 28.9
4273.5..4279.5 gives 28.6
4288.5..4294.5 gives 27.3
